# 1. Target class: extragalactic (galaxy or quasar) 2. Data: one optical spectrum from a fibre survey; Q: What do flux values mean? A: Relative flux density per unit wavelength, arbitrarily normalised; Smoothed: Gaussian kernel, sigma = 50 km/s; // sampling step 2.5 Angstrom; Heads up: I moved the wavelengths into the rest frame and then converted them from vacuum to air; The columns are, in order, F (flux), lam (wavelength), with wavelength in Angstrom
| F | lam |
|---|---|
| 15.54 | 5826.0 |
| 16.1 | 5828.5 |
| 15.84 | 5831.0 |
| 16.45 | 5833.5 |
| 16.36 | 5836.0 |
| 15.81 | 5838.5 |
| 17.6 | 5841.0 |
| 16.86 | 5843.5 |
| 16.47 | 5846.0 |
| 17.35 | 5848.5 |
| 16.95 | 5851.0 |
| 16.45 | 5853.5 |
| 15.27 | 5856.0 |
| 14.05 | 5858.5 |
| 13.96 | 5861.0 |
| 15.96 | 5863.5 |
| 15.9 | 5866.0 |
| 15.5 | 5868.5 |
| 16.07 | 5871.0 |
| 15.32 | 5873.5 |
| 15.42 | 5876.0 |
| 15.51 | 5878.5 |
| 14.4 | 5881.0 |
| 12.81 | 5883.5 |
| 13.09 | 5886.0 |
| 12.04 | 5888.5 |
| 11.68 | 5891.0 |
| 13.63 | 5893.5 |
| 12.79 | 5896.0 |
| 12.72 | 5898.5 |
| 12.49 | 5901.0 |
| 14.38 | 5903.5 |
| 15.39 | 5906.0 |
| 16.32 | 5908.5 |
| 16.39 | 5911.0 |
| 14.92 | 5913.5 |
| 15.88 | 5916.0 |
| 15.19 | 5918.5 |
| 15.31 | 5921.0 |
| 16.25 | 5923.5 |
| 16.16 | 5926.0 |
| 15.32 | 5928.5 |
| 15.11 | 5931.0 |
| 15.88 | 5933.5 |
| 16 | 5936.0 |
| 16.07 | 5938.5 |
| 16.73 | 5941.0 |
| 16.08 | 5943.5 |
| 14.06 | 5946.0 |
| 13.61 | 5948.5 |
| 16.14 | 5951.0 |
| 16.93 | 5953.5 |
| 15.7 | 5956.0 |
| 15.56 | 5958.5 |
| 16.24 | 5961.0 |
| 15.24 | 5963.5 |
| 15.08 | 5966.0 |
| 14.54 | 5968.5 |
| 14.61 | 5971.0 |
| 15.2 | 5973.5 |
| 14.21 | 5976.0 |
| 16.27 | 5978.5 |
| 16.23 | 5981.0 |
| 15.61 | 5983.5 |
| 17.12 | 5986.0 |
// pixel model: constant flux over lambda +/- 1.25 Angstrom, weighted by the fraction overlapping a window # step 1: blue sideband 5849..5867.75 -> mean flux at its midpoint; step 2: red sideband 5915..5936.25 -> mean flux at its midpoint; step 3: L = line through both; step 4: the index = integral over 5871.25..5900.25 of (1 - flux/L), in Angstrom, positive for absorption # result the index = 3.64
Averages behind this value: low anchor 15.6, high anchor 15.7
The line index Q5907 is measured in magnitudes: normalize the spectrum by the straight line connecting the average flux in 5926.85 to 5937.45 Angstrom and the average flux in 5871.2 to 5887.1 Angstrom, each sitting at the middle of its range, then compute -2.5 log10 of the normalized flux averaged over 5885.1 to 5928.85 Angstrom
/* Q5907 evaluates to 0.051 mag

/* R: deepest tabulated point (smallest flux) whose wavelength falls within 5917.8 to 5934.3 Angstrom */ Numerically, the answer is 15.11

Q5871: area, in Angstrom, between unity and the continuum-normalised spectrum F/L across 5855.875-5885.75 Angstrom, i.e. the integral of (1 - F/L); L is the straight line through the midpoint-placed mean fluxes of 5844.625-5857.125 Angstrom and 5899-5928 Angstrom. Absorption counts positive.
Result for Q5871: 2.18 Angstrom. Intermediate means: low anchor 16.5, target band 14.9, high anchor 15.3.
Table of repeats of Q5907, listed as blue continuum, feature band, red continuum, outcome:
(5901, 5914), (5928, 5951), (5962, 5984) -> -0.018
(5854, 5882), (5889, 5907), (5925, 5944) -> 0.177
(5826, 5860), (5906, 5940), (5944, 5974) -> -0.013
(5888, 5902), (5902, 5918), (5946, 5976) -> -0.174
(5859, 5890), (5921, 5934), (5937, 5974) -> -0.037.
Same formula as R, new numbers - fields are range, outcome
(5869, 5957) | 11.68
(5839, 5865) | 13.96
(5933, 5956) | 13.61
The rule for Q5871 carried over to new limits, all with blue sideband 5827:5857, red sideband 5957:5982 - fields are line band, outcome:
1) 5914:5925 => 0.1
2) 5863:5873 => 0.3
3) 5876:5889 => 1.8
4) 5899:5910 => 0.9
